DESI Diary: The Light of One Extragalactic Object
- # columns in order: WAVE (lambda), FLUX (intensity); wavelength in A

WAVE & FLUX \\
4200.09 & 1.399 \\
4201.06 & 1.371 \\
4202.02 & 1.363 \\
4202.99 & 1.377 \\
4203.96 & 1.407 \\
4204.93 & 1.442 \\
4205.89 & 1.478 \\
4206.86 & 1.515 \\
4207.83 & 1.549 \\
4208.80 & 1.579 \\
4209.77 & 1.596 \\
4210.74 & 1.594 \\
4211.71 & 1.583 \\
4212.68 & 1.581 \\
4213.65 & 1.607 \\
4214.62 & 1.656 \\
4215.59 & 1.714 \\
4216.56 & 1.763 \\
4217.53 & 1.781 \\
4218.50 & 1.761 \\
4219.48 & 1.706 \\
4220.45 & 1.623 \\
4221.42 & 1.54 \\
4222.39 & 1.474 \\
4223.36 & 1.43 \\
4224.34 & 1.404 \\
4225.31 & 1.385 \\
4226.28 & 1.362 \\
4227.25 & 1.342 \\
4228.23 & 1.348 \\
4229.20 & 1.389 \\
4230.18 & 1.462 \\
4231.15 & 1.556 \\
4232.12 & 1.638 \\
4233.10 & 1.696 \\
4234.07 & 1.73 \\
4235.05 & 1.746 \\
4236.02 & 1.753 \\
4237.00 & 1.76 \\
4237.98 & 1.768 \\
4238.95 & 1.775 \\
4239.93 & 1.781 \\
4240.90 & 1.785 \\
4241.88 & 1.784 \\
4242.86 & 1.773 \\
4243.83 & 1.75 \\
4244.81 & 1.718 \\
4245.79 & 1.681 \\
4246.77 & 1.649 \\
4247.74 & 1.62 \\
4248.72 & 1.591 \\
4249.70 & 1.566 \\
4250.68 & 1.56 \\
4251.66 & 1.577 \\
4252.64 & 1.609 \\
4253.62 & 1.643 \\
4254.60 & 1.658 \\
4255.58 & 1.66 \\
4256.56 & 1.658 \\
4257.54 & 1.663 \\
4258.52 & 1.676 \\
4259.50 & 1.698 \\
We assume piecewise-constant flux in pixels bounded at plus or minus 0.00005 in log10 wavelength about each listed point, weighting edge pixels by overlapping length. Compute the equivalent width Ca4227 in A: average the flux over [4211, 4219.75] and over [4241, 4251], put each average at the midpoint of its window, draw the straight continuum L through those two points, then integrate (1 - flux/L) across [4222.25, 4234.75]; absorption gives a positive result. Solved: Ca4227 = 1.5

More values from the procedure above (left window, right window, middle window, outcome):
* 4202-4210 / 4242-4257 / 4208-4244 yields -1.4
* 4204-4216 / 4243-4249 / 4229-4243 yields -0.4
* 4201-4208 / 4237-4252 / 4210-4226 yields -0.8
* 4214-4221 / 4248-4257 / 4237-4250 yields -0.6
